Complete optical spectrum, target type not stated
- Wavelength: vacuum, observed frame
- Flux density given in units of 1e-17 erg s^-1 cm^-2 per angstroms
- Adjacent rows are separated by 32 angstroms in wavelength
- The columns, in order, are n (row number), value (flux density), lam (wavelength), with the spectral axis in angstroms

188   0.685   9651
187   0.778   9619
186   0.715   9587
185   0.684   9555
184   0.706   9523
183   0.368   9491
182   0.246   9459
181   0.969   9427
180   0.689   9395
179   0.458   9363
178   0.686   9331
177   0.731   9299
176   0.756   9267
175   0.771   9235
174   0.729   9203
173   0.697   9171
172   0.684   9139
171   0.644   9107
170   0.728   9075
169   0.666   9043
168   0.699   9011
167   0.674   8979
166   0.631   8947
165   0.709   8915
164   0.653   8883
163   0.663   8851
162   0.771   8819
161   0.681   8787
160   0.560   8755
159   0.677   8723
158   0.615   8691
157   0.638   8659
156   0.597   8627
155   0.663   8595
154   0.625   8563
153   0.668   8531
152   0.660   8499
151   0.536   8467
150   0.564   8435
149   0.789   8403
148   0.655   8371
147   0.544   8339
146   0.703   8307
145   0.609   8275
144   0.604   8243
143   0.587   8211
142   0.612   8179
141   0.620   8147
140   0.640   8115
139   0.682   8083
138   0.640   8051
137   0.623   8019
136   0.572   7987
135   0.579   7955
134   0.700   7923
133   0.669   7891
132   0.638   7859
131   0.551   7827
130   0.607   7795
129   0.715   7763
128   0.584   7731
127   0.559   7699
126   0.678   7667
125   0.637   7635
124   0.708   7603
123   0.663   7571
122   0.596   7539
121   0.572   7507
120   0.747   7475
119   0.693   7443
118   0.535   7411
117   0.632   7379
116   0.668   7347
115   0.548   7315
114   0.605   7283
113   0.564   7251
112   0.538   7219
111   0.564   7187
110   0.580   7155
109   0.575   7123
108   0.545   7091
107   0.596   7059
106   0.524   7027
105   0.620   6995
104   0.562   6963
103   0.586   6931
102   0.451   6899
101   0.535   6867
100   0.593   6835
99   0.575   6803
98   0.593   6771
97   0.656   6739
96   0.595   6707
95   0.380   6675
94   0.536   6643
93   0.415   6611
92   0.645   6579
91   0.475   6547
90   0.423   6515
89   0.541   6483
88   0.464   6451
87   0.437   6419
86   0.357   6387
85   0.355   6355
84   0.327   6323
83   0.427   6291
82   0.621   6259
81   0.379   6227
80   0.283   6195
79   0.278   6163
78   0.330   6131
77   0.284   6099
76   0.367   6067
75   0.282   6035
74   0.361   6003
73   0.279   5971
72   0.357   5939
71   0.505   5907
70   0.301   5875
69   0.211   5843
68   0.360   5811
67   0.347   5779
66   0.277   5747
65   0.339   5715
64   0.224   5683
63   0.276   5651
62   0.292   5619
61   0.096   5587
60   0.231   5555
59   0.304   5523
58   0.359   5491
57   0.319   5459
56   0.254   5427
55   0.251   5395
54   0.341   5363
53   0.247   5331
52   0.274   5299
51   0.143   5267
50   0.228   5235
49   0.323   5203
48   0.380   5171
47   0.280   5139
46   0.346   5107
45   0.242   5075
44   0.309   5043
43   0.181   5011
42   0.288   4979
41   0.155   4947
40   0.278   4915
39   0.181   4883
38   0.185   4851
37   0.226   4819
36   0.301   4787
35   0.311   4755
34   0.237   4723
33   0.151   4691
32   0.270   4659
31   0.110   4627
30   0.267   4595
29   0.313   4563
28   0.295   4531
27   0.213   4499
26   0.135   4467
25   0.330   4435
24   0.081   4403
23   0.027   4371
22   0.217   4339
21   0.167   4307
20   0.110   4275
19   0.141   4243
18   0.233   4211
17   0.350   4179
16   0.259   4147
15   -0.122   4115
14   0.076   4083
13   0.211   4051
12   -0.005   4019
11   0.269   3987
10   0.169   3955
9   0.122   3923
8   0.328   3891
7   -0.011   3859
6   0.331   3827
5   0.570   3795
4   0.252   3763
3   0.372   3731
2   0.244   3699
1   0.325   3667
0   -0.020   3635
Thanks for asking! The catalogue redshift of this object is 0.679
